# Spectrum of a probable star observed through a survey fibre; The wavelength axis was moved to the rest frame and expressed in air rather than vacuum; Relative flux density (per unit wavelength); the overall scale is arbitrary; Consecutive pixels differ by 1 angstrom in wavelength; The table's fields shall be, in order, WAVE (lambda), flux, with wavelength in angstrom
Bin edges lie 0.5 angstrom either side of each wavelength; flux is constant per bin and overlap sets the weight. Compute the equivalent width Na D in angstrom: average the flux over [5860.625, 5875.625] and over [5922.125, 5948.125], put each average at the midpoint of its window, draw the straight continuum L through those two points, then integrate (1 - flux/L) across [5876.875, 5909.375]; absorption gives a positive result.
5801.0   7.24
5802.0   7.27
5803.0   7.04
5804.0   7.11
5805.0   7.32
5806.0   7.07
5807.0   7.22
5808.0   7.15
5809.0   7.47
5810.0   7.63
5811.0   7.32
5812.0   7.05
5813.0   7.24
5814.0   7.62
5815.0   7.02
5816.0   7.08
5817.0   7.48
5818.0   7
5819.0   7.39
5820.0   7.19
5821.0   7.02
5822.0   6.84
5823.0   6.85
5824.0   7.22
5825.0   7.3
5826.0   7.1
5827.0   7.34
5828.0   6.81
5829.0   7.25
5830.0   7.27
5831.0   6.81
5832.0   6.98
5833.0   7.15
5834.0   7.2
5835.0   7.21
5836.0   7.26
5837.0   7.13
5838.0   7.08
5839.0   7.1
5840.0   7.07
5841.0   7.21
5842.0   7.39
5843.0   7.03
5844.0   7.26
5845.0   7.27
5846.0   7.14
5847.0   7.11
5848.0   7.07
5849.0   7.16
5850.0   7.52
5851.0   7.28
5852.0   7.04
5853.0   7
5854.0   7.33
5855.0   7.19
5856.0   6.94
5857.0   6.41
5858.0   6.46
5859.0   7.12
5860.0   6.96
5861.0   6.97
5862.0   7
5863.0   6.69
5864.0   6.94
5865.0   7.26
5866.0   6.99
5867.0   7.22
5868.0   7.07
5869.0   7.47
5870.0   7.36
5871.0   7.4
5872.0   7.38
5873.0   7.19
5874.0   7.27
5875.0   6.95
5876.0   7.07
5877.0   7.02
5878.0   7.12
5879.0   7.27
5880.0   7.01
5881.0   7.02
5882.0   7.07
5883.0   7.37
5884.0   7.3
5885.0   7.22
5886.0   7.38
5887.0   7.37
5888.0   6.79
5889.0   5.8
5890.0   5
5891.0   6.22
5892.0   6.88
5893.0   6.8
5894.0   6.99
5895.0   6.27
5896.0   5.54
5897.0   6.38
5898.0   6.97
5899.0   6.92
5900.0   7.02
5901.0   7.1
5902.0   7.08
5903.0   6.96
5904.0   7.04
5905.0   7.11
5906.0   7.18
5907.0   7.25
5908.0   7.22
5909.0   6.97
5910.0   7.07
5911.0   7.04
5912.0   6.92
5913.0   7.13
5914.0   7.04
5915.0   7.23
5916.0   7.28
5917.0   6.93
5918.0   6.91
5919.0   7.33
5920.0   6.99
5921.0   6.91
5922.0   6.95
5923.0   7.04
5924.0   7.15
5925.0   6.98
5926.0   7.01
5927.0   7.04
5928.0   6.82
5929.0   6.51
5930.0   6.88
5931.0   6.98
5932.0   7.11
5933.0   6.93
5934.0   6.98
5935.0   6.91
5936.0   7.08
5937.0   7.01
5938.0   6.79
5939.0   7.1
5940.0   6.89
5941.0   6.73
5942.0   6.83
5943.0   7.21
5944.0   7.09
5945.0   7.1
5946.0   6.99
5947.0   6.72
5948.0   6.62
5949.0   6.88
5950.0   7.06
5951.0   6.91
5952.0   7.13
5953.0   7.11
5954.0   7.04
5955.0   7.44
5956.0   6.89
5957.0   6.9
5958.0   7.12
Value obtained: 0.9 angstrom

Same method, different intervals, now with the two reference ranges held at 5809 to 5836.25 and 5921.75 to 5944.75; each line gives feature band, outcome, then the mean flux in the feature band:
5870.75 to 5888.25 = -0.3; 7.18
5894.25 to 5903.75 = 0.4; 6.71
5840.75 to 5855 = -0.1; 7.2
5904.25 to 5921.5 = -0.2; 7.09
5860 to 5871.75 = -0.1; 7.12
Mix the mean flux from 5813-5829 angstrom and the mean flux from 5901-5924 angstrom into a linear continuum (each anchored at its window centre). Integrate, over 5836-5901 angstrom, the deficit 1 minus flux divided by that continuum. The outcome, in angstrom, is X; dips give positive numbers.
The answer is 1.1 angstrom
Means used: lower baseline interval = 7.16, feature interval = 6.99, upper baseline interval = 7.07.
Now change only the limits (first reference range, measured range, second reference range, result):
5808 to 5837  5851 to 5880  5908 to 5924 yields 0.19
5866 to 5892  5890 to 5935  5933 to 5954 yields 0.46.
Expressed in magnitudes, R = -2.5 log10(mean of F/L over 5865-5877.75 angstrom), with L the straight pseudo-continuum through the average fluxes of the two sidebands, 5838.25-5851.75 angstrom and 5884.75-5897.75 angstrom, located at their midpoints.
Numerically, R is -0.06 mag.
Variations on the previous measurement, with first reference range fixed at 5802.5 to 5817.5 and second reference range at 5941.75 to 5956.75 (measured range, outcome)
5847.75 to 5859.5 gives 0.02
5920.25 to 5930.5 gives 0.02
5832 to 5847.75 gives 0.01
